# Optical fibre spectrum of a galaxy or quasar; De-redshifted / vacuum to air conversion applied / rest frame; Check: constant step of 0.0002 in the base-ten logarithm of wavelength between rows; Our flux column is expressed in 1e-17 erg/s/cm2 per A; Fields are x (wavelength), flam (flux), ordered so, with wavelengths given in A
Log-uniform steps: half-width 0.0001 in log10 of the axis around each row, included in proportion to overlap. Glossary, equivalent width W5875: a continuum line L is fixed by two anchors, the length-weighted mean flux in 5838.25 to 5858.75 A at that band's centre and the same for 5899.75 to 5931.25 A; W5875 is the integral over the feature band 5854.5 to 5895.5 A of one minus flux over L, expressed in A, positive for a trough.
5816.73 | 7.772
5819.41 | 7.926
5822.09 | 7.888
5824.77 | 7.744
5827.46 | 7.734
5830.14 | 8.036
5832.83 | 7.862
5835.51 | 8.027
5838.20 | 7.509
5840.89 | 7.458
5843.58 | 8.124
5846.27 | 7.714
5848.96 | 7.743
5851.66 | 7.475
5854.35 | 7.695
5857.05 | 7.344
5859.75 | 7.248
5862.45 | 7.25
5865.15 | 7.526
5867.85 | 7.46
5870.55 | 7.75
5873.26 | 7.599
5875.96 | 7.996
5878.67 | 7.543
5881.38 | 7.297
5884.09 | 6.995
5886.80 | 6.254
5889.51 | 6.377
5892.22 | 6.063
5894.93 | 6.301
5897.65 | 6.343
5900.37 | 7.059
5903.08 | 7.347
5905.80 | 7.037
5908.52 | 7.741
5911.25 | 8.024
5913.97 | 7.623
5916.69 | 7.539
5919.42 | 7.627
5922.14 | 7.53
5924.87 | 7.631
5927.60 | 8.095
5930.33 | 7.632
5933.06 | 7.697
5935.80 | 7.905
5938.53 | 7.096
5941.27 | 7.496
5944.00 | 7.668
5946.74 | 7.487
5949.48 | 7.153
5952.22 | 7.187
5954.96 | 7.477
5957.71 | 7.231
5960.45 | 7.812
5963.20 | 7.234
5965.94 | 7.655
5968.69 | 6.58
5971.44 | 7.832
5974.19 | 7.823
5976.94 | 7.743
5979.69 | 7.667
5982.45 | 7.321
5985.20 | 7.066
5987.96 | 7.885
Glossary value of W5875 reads 2.4 A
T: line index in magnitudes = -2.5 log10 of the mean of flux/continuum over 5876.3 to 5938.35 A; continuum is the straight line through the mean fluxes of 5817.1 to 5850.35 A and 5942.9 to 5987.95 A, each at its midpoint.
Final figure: 0.05 mag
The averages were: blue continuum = 7.81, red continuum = 7.45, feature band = 7.27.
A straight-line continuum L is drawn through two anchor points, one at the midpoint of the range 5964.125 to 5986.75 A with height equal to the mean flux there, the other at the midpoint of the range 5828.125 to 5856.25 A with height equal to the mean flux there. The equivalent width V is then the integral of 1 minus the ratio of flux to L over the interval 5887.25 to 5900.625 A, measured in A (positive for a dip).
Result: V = 2.2 A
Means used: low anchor 7.76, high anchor 7.46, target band 6.37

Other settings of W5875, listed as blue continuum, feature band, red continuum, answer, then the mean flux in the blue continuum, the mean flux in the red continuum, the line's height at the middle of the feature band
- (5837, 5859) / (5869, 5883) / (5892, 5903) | -1.2 A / 7.62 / 6.59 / 7.04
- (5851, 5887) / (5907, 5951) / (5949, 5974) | -1.3 A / 7.42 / 7.38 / 7.4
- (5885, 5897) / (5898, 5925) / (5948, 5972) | -3.6 A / 6.28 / 7.34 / 6.6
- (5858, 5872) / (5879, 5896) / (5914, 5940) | 2.0 A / 7.44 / 7.64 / 7.51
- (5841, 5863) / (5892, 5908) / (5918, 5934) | 1.8 A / 7.58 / 7.7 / 7.66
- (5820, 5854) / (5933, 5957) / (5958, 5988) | 0.3 A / 7.78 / 7.49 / 7.55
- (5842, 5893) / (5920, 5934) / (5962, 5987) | -0.6 A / 7.35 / 7.45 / 7.41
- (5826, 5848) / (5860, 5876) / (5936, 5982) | 0.4 A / 7.81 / 7.46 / 7.72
